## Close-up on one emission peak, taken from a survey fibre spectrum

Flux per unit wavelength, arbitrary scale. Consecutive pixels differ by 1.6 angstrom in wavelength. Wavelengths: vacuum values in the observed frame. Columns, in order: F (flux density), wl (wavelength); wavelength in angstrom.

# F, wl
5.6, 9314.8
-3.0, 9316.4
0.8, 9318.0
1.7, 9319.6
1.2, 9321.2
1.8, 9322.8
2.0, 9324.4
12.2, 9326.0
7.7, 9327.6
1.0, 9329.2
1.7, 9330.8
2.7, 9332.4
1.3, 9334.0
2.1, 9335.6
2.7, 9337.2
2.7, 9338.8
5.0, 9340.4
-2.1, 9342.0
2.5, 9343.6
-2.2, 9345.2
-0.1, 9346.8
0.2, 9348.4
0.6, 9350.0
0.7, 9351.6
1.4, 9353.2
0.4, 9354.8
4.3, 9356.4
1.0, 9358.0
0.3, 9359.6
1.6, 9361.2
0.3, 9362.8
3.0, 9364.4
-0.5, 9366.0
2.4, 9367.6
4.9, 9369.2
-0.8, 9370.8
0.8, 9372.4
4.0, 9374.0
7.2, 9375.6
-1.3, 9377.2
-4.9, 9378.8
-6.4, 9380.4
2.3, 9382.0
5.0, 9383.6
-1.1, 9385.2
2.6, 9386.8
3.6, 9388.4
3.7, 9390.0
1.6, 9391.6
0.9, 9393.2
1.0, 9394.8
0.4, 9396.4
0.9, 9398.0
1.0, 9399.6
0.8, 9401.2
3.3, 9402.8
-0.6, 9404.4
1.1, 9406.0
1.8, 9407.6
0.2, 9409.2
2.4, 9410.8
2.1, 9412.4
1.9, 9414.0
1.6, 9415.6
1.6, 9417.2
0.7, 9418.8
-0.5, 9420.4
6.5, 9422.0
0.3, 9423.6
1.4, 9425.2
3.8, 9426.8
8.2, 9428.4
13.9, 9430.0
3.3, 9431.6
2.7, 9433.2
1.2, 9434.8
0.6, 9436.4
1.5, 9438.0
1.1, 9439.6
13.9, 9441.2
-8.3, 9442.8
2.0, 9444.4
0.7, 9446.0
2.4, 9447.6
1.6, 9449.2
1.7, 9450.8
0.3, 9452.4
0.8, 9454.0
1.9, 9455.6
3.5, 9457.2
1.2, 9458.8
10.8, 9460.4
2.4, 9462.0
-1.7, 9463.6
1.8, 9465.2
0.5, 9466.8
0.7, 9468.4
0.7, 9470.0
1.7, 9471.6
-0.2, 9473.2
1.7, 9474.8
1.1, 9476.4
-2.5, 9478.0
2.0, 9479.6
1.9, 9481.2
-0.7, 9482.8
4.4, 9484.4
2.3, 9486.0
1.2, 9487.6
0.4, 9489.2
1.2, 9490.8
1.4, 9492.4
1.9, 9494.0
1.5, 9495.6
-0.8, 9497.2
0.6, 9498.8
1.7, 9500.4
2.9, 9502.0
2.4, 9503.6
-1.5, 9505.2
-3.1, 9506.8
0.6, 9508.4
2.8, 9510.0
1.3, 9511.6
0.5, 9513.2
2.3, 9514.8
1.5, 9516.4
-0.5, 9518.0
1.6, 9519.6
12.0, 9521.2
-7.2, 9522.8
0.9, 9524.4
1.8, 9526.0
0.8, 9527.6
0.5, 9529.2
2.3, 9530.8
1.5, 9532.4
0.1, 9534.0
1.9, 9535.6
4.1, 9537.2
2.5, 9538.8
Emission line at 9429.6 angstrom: H-beta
